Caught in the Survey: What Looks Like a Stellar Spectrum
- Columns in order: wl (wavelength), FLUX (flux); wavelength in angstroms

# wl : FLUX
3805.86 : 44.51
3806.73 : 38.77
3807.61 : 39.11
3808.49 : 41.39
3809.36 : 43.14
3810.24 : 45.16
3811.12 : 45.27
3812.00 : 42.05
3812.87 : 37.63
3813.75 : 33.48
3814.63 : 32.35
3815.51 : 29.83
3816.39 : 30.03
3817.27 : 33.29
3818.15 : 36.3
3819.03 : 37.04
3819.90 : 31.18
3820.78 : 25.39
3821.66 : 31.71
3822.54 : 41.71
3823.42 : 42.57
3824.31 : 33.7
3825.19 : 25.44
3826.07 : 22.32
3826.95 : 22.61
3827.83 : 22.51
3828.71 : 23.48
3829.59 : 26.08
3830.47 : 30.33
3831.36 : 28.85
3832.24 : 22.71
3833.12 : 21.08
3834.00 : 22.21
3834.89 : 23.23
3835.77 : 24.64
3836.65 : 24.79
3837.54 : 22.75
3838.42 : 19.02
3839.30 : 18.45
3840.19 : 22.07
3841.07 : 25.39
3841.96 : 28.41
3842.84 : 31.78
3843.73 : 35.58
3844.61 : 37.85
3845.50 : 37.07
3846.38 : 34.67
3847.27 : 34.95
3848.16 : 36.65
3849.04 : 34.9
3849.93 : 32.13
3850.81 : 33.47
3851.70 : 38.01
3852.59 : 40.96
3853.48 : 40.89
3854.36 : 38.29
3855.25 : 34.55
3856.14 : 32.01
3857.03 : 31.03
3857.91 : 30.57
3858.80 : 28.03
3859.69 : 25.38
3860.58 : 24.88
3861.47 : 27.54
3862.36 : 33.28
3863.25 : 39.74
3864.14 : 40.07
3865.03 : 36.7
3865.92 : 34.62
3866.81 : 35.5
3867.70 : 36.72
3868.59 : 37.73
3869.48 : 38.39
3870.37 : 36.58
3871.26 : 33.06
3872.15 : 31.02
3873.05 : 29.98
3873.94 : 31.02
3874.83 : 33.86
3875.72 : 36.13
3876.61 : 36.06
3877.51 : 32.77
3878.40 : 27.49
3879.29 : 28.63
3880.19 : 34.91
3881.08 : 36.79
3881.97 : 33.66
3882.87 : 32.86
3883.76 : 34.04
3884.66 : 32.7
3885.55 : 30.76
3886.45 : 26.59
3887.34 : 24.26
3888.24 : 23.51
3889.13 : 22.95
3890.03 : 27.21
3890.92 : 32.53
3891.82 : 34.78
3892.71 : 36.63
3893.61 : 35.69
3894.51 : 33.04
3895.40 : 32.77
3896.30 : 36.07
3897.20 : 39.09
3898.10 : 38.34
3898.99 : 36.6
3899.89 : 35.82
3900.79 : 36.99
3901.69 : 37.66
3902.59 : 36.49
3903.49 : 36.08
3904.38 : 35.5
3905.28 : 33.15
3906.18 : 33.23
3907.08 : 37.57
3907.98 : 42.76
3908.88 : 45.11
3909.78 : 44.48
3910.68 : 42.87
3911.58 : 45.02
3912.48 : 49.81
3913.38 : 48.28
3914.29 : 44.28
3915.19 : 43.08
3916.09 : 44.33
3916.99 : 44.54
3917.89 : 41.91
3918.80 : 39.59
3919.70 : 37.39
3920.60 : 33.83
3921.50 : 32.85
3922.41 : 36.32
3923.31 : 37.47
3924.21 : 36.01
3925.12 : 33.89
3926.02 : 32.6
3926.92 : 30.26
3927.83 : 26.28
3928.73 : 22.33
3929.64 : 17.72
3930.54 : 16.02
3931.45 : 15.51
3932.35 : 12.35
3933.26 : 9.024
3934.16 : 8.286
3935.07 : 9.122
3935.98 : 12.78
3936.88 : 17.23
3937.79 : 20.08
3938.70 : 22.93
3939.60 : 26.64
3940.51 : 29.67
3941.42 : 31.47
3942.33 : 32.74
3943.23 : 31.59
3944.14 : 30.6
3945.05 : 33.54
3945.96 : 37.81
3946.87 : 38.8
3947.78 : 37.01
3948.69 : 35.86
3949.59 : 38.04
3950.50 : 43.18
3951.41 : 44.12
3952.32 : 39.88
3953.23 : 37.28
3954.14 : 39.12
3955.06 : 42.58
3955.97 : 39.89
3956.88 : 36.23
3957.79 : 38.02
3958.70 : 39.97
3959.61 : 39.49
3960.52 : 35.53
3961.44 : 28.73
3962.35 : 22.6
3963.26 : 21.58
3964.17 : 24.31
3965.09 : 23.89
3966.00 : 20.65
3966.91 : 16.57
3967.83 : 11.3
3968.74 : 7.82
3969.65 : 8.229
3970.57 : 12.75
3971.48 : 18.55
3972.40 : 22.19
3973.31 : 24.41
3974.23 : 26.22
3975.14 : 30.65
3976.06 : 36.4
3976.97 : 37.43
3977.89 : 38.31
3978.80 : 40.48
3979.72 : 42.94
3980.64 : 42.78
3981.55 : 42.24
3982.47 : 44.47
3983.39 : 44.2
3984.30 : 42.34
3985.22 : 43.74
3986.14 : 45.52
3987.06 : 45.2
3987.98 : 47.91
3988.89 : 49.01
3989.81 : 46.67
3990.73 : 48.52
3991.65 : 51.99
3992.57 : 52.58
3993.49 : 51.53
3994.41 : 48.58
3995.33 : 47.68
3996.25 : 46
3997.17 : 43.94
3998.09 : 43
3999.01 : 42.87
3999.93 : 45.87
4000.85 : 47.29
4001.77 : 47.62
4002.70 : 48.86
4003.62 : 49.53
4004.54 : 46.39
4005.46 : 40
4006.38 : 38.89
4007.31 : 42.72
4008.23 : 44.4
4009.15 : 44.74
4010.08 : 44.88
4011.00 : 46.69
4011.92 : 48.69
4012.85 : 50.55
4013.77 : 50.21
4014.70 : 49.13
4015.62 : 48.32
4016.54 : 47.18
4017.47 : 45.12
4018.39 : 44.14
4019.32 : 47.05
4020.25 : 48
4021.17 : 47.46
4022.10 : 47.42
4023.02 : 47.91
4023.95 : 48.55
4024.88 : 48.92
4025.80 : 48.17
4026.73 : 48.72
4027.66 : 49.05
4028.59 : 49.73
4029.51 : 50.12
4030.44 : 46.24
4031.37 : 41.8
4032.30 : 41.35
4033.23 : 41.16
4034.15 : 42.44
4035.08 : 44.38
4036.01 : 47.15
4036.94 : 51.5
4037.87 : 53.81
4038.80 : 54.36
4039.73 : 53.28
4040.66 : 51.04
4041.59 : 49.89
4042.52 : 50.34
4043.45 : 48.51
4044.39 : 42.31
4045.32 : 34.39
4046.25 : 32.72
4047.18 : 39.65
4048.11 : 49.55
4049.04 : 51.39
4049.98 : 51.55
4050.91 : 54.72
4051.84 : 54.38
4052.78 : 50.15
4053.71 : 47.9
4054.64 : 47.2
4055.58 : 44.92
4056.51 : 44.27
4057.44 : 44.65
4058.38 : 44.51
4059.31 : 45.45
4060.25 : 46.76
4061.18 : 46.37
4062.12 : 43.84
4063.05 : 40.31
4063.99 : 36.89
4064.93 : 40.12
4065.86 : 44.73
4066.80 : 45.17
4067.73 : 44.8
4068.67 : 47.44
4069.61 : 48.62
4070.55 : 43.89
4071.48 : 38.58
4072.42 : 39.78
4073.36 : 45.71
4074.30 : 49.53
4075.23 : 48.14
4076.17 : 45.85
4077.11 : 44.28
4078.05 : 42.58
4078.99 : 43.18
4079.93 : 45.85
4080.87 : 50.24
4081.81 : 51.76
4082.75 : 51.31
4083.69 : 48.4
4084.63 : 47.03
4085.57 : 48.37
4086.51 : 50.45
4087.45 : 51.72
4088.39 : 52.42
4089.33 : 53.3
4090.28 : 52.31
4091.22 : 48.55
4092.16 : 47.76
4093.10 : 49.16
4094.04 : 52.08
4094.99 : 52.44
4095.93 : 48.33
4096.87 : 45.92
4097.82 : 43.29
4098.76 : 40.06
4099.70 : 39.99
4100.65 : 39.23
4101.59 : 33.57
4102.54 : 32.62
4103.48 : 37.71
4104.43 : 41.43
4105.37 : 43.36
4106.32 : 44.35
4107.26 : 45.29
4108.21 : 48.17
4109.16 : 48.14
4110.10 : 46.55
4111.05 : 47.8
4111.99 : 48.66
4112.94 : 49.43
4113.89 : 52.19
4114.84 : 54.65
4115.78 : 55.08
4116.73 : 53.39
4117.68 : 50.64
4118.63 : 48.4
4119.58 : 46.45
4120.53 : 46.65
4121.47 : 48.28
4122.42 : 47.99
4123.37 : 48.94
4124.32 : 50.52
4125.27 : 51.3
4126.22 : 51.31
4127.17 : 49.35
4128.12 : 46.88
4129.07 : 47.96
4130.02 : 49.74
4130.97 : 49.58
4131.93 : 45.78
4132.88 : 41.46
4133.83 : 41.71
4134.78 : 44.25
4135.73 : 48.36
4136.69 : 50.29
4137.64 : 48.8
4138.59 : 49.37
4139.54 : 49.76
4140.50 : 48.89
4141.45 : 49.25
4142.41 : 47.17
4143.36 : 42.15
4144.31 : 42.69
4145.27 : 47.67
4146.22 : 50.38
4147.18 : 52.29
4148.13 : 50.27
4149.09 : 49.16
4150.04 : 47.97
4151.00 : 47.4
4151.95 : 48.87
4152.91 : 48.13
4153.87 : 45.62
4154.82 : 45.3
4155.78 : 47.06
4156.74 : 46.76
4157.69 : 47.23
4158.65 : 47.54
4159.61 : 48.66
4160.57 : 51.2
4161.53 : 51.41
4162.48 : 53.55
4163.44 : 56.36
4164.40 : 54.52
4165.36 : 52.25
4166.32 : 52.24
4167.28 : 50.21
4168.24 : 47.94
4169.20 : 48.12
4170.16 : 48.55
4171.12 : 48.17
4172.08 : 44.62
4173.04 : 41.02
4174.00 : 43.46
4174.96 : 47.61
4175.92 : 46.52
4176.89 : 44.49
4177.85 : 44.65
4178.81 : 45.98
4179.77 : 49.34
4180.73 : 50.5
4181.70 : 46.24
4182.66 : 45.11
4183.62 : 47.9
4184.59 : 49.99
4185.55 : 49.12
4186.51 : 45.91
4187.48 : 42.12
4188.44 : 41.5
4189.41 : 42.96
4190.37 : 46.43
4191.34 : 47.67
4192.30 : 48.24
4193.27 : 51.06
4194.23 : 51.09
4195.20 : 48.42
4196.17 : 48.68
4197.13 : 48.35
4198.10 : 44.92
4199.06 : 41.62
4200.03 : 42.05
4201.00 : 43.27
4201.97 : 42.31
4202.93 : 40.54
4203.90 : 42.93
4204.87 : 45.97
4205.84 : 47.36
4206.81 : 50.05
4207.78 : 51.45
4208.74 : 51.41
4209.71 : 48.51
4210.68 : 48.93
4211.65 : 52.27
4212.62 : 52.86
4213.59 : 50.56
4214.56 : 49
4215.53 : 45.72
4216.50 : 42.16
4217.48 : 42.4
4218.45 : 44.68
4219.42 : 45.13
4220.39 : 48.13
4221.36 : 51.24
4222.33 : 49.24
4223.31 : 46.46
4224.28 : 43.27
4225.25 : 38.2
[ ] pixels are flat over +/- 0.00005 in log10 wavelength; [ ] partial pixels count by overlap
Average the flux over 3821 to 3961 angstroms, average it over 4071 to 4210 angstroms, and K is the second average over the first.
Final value 1.46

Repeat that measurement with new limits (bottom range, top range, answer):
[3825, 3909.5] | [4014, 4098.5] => 1.47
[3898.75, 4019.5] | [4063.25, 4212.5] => 1.30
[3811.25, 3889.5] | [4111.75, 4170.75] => 1.56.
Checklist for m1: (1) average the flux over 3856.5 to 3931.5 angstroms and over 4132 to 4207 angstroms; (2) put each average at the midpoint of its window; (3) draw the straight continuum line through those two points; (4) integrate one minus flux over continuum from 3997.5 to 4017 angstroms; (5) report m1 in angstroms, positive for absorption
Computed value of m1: -3.14 angstroms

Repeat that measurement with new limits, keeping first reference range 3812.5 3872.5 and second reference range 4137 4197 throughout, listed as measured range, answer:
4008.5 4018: -1.8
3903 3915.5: -2.4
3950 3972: 5.0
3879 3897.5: 1.0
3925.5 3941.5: 7.2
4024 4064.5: -4.9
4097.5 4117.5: -0.1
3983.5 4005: -4.4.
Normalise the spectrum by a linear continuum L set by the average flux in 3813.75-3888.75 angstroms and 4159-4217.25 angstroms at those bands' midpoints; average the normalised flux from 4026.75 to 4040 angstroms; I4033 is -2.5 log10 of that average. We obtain -0.19 mag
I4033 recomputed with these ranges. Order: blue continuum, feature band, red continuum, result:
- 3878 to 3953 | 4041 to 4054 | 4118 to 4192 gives -0.15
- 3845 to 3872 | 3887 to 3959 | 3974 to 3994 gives 0.17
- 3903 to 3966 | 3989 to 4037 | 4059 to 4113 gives -0.18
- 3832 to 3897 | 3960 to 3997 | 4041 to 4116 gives 0.14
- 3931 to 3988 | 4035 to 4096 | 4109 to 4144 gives -0.13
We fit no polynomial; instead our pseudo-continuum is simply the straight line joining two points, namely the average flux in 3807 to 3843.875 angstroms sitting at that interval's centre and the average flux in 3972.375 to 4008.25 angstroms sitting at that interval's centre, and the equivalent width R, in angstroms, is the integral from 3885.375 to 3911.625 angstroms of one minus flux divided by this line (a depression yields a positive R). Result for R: 0.8 angstroms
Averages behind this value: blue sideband 30.4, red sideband 43.3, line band 35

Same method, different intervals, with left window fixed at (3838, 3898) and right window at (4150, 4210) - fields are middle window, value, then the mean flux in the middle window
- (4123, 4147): -1.3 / 47.8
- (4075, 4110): -2.4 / 46.2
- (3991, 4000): -2.1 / 47.5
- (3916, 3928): -0.4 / 36.2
